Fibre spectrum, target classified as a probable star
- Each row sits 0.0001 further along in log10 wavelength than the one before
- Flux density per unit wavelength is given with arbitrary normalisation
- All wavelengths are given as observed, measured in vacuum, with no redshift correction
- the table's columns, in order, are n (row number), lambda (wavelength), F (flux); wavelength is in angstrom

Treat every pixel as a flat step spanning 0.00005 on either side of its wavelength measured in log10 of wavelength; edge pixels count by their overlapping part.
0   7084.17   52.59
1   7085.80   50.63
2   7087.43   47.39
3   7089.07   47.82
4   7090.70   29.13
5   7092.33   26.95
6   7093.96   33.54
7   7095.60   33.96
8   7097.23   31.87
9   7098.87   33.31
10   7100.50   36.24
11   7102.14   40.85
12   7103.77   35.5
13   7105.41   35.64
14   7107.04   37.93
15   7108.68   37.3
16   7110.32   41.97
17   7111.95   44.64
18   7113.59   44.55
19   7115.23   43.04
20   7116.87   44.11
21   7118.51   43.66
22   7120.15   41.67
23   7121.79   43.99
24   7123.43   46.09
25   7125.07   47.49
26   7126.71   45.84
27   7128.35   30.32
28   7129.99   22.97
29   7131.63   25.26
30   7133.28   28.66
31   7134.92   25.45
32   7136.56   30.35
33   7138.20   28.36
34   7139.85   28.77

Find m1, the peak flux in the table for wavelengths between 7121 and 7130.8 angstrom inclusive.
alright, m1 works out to 47.49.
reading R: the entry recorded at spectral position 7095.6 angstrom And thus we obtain 33.96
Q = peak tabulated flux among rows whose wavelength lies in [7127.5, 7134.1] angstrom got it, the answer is 30.32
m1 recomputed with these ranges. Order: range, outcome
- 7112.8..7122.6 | 44.55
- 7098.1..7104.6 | 40.85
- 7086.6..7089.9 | 47.82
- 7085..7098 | 50.63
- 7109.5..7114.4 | 44.64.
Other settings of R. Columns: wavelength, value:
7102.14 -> 40.85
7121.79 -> 43.99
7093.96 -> 33.54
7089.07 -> 47.82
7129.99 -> 22.97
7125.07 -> 47.49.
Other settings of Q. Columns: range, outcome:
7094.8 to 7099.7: 33.96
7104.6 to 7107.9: 37.93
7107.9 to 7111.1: 41.97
